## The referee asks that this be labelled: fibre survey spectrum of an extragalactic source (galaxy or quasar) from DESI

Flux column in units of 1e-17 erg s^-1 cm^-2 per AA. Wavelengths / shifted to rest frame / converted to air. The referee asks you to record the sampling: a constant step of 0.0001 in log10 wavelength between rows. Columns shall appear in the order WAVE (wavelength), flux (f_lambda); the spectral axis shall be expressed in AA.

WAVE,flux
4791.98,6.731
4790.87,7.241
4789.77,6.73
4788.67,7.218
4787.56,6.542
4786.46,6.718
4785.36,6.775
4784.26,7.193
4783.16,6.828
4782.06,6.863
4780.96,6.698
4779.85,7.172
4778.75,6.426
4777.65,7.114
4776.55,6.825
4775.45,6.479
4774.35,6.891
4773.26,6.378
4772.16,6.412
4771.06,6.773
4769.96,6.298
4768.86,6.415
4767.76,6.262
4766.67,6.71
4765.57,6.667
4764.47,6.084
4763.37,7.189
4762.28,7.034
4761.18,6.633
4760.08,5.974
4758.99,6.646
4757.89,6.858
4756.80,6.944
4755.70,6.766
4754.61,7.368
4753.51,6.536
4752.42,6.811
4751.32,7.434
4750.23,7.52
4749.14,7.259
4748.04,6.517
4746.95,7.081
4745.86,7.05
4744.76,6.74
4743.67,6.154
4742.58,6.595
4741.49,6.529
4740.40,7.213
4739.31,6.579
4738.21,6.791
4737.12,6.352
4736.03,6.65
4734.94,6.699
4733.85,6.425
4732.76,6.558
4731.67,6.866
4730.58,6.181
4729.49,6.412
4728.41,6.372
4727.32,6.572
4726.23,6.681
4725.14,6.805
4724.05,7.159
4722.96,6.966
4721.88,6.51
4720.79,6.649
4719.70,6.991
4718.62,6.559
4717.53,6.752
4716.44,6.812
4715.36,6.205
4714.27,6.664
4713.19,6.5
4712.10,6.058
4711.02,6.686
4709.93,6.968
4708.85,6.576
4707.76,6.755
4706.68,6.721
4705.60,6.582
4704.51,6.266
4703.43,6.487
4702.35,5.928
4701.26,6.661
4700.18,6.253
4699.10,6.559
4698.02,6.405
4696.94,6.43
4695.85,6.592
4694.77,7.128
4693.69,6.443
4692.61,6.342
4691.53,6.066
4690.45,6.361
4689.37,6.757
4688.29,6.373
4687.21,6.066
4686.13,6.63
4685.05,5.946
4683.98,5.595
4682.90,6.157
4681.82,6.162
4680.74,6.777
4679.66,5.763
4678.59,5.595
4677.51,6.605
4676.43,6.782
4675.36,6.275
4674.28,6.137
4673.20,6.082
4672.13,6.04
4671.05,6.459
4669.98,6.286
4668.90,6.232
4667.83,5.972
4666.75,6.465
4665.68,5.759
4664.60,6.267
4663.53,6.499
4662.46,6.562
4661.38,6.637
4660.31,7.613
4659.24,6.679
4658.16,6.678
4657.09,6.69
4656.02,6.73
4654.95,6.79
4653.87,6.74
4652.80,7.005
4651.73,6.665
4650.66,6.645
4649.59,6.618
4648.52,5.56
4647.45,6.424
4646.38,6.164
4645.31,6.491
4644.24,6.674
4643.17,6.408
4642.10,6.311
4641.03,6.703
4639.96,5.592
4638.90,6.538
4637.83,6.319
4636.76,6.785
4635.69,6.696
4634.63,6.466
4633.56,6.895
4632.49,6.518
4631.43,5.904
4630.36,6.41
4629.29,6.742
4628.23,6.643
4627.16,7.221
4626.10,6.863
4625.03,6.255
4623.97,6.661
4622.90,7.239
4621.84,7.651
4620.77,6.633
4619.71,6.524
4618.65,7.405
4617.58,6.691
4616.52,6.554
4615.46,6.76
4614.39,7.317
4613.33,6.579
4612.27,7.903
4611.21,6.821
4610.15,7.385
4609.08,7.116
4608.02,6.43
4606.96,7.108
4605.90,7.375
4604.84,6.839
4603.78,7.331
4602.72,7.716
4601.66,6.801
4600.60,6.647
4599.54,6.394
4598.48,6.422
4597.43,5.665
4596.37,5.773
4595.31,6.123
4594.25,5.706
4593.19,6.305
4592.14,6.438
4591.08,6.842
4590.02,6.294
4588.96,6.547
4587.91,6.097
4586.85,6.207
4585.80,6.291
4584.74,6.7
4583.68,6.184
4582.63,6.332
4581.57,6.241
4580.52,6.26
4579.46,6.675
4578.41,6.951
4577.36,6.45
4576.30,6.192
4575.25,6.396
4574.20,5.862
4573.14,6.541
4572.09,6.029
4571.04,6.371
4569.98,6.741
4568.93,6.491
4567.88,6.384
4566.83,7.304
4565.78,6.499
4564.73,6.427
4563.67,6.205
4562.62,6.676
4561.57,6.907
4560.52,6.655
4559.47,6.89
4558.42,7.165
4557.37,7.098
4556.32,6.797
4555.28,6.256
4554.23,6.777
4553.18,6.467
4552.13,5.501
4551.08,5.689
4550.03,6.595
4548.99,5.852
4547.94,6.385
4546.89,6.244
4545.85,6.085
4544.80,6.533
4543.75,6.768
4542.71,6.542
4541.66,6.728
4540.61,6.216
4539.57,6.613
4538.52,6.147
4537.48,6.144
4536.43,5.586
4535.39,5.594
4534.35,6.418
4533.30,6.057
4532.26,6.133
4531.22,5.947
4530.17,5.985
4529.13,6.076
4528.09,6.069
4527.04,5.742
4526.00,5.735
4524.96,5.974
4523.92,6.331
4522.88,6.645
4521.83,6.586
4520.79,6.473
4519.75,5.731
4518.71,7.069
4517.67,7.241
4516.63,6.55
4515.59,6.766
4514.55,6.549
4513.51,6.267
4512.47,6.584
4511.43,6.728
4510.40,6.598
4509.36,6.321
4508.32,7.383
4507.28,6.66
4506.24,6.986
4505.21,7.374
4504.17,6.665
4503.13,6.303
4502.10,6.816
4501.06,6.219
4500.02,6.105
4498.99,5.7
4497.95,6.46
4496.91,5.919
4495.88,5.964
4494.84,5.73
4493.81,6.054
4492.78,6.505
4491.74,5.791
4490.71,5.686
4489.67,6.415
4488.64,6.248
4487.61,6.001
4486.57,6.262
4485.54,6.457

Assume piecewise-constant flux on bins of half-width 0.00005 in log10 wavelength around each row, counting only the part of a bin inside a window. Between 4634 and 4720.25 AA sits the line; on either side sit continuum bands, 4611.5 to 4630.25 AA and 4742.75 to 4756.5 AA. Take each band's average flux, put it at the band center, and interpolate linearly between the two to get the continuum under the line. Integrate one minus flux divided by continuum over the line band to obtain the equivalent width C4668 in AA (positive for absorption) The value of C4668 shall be 5.9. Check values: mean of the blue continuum 6.91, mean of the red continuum 6.93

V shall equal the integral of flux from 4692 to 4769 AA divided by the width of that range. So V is 6.66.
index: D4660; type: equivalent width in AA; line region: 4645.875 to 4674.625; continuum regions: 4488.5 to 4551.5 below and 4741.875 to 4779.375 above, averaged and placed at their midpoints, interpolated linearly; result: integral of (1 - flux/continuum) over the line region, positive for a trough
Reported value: 0.4 AA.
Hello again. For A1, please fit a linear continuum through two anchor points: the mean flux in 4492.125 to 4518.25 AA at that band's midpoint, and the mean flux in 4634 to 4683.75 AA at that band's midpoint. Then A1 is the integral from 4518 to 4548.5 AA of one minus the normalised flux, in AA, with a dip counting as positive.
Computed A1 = 1.2 AA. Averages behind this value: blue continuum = 6.5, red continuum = 6.42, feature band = 6.23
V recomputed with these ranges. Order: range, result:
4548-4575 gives 6.48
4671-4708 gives 6.34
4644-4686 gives 6.39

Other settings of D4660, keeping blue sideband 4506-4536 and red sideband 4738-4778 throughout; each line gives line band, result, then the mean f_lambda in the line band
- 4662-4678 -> 0.8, 6.29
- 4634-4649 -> 0.4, 6.37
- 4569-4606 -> 0.2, 6.44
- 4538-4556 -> 0.3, 6.32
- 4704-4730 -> 0.2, 6.64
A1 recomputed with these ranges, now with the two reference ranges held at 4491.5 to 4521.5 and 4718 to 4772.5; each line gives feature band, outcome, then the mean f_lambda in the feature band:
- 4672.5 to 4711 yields 1.6 AA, 6.38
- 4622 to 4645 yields 0.1 AA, 6.58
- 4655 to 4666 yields 0.0 AA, 6.64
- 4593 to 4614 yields -0.5 AA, 6.73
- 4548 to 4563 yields 0.0 AA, 6.52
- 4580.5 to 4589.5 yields 0.3 AA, 6.32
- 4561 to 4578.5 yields 0.1 AA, 6.48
